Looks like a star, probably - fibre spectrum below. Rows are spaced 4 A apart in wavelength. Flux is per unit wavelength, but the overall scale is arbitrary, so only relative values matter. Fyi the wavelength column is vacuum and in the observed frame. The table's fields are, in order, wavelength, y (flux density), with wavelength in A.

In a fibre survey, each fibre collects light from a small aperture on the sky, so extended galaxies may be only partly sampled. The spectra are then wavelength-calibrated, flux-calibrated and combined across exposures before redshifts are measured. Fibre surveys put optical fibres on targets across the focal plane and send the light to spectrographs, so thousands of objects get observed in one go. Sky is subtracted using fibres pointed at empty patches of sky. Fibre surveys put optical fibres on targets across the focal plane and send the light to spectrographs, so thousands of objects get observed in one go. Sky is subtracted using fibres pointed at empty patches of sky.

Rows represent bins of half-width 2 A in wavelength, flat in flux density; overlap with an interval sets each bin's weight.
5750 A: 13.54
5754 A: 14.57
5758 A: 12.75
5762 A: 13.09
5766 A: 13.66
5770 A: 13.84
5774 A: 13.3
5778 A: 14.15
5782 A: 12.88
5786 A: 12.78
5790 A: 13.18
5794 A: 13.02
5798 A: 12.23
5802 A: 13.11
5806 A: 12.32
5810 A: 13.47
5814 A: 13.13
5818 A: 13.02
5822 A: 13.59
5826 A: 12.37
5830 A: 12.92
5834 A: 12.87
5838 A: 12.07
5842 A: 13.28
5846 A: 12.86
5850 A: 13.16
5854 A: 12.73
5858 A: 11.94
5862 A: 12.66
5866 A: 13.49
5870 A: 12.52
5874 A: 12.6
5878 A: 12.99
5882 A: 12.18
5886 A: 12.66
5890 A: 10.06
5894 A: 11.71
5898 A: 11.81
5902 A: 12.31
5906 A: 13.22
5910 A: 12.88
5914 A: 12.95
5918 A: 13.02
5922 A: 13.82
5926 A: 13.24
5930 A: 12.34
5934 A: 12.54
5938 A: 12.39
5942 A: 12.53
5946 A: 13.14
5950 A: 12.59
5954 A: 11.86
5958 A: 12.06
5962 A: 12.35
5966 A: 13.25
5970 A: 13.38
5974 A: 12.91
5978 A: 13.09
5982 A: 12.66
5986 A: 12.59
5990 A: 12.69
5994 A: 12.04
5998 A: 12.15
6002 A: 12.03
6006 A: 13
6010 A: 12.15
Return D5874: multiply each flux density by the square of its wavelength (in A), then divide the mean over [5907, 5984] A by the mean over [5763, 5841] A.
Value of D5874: 1.0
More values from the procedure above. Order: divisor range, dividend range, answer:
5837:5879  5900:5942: 1.03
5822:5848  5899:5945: 1.03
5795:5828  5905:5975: 1.04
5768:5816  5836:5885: 0.99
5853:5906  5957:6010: 1.06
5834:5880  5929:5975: 1.02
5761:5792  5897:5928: 1.01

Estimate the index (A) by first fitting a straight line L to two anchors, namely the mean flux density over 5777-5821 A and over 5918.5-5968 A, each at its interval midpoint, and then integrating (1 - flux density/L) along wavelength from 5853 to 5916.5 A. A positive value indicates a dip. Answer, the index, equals 2.0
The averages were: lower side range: 13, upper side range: 12.7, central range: 12.4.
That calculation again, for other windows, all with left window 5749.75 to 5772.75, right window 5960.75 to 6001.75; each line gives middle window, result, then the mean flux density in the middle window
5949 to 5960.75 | 0.6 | 12.1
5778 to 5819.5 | 1.4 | 13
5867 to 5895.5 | 2.0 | 12.2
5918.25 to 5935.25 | -0.1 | 13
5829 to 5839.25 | 0.5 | 12.6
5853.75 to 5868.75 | 0.5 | 12.7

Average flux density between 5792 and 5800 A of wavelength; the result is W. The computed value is 12.6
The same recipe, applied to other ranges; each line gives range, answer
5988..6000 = 12.3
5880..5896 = 11.7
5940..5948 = 12.8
